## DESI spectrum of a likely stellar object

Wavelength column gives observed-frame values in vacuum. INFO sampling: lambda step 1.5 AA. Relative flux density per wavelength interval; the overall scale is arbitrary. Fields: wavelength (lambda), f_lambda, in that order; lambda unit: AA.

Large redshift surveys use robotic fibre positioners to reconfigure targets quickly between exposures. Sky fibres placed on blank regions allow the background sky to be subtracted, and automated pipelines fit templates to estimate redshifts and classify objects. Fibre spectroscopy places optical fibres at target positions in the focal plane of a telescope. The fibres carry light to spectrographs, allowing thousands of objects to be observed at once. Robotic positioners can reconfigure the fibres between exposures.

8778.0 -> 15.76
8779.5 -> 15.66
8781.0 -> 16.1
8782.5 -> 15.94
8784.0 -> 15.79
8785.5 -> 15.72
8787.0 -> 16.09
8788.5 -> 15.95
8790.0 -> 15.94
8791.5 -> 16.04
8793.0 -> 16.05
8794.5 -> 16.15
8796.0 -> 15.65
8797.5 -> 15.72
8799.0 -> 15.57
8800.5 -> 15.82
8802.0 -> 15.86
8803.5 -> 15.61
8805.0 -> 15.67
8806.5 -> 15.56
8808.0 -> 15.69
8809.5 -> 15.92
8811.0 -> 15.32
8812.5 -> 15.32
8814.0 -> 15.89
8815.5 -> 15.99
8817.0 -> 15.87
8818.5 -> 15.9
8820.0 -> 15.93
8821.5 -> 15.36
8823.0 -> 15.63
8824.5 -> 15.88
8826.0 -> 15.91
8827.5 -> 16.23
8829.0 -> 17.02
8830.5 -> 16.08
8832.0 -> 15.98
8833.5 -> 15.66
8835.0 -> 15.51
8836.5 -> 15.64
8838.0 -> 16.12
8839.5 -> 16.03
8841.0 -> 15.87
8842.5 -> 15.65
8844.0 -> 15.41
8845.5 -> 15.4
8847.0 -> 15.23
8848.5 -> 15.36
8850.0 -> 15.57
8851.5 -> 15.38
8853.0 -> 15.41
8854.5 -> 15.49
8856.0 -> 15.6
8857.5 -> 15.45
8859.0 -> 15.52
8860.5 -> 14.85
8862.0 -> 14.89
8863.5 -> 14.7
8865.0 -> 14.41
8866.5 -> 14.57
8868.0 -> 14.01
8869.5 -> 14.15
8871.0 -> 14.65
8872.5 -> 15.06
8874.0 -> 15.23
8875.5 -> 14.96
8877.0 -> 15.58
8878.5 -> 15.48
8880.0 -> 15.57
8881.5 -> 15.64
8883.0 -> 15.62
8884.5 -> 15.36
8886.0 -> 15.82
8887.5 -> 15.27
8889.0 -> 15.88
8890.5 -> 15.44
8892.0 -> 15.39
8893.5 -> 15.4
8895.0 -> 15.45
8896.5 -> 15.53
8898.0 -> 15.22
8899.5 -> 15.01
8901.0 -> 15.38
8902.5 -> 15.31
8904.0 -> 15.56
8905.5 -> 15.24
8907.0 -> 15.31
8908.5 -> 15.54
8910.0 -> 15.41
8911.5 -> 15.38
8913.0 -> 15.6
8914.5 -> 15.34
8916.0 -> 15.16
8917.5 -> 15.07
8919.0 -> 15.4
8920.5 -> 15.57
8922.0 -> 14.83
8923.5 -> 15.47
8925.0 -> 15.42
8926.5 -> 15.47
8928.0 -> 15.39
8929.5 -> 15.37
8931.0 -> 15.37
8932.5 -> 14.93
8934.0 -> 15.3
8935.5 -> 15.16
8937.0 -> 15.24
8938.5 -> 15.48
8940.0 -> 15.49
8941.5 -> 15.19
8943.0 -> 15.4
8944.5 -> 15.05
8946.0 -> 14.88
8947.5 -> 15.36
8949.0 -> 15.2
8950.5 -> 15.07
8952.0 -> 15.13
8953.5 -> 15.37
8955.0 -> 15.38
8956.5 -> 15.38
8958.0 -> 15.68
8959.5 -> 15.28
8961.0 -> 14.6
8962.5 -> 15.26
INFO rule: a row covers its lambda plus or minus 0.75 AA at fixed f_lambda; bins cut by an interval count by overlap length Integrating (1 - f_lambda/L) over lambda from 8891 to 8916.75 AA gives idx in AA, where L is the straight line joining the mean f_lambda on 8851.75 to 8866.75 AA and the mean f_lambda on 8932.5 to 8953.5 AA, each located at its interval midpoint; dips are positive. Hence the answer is -0.3 AA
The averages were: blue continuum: 15.1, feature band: 15.4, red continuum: 15.2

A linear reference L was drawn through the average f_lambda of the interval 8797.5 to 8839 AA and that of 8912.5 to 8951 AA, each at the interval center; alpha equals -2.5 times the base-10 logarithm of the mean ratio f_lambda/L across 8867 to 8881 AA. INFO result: 0.04 mag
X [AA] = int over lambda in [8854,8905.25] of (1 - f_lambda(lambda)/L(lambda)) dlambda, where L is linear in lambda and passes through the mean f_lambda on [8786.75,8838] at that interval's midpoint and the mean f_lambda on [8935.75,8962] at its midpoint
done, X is 1.08 AA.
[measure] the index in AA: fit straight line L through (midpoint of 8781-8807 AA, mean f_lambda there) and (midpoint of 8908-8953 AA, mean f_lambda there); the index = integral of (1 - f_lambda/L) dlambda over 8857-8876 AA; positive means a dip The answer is 0.92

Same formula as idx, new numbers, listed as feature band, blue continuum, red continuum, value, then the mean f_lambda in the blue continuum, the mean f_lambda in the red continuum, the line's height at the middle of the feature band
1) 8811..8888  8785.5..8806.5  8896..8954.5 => 0.7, 15.8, 15.3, 15.6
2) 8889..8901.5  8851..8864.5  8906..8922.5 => -0.1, 15.2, 15.3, 15.3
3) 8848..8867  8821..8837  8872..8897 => 0.6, 15.9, 15.5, 15.7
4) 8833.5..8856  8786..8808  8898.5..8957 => 0.1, 15.8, 15.3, 15.6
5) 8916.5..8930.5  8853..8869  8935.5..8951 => -0.1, 15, 15.2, 15.2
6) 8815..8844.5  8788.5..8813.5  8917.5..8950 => -0.4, 15.8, 15.3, 15.6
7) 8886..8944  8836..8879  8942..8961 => -0.5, 15.2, 15.2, 15.2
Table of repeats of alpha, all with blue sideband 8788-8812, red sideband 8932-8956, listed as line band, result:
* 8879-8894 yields -0.01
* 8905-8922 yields 0.00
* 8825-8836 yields -0.03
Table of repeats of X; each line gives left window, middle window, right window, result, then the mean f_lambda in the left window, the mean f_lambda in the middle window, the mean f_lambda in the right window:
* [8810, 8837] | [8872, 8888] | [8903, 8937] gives 0.1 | 15.8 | 15.4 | 15.3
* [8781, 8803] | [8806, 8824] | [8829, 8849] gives 0.1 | 15.9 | 15.7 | 15.7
